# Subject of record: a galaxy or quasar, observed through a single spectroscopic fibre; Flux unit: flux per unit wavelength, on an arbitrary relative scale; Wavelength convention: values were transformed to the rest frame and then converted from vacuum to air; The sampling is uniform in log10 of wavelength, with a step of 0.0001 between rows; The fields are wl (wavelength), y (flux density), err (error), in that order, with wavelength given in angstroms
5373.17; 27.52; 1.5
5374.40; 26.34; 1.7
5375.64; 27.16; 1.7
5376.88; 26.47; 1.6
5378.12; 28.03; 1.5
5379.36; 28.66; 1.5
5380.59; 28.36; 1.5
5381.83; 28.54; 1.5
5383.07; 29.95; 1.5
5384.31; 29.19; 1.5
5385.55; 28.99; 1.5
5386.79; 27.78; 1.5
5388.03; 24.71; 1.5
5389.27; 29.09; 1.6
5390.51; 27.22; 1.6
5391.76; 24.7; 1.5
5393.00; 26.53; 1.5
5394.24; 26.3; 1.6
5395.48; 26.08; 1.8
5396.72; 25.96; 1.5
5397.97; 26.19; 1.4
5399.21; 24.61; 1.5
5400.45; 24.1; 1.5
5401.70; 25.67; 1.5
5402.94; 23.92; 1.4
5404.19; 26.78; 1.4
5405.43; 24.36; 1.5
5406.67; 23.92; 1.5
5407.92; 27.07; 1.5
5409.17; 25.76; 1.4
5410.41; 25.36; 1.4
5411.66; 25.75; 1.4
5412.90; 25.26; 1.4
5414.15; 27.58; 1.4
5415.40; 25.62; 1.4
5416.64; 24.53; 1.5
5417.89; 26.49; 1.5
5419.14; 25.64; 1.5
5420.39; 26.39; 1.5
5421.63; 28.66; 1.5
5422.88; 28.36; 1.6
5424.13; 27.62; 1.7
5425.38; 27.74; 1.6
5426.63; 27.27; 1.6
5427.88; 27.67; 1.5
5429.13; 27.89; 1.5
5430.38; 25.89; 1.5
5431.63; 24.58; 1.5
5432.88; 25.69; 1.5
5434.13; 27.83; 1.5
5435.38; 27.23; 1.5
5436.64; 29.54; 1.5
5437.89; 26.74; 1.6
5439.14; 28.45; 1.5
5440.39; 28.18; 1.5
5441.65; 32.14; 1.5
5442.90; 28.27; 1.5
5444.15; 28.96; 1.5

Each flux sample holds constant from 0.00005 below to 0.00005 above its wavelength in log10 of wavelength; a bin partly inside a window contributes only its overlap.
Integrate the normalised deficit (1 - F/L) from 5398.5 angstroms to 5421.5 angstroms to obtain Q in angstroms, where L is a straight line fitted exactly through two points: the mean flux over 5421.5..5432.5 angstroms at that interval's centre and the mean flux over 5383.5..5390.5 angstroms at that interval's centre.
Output 1.6 angstroms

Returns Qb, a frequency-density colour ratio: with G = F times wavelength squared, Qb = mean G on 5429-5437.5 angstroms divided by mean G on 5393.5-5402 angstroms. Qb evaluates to 1.07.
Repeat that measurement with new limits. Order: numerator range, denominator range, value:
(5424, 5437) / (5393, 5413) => 1.07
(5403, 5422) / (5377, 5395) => 0.94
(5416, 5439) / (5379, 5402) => 1.02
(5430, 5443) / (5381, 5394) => 1.02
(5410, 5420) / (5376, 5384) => 0.92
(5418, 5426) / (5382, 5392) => 1.00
